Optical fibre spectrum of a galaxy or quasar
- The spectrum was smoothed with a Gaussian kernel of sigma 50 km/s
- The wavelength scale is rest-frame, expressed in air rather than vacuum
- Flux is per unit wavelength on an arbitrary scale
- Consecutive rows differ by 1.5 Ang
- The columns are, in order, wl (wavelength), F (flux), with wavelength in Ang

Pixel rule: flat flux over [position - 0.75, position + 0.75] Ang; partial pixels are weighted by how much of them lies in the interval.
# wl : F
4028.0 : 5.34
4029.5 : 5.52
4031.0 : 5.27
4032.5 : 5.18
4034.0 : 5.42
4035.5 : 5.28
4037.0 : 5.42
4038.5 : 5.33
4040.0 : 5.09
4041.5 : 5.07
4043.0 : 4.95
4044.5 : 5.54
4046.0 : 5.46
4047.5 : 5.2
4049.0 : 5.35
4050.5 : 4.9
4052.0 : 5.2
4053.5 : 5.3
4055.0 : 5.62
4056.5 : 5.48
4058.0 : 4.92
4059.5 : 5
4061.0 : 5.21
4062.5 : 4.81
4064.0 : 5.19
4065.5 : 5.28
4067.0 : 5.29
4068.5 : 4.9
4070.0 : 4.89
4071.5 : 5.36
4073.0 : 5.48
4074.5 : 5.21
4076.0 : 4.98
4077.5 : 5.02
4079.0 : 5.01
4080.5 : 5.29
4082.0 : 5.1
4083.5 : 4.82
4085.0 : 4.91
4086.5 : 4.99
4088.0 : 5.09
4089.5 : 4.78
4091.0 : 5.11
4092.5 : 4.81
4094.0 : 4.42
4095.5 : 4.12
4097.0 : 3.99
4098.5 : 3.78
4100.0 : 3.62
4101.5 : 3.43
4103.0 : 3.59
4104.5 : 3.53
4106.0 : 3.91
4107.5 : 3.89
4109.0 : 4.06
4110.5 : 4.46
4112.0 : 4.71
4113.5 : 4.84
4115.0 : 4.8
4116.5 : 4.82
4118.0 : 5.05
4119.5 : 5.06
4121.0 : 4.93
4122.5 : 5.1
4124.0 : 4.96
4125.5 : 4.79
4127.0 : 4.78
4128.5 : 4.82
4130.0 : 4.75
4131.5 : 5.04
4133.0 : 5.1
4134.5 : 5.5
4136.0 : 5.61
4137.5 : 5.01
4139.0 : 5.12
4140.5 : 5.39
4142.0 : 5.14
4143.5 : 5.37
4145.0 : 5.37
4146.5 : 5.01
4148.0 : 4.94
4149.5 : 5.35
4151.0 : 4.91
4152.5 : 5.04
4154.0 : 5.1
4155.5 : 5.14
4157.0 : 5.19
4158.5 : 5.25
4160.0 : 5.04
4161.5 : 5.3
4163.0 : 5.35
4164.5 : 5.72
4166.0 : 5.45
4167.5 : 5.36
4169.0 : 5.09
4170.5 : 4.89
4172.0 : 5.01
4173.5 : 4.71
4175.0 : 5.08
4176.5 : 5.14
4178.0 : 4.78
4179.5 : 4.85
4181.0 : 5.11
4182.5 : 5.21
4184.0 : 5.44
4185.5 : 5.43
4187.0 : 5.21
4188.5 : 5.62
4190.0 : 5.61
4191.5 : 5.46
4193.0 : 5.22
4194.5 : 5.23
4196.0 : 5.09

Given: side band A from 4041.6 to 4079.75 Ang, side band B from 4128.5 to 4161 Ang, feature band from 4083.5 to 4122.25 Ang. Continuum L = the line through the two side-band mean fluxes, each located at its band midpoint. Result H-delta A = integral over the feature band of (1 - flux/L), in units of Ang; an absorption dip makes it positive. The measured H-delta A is 5.4 Ang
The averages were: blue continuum 5.18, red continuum 5.15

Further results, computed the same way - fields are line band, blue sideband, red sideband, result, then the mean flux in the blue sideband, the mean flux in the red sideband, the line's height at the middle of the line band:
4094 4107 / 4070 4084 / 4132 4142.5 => 3.5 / 5.13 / 5.26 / 5.18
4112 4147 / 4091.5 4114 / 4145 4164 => -3.2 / 4.08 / 5.15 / 4.63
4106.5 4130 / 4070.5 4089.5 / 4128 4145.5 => 1.9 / 5.09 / 5.19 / 5.16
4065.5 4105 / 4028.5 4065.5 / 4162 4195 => 4.1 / 5.24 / 5.23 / 5.24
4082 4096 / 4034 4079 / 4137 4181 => 1.0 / 5.2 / 5.14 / 5.18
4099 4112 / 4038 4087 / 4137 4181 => 3.2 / 5.16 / 5.14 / 5.15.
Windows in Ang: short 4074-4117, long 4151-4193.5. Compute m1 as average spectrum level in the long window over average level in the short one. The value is 1.2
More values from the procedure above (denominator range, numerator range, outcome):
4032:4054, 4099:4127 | 0.84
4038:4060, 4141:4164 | 0.99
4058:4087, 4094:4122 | 0.84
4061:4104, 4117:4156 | 1.07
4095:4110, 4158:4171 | 1.39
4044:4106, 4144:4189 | 1.06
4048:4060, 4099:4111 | 0.73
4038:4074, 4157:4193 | 1.00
